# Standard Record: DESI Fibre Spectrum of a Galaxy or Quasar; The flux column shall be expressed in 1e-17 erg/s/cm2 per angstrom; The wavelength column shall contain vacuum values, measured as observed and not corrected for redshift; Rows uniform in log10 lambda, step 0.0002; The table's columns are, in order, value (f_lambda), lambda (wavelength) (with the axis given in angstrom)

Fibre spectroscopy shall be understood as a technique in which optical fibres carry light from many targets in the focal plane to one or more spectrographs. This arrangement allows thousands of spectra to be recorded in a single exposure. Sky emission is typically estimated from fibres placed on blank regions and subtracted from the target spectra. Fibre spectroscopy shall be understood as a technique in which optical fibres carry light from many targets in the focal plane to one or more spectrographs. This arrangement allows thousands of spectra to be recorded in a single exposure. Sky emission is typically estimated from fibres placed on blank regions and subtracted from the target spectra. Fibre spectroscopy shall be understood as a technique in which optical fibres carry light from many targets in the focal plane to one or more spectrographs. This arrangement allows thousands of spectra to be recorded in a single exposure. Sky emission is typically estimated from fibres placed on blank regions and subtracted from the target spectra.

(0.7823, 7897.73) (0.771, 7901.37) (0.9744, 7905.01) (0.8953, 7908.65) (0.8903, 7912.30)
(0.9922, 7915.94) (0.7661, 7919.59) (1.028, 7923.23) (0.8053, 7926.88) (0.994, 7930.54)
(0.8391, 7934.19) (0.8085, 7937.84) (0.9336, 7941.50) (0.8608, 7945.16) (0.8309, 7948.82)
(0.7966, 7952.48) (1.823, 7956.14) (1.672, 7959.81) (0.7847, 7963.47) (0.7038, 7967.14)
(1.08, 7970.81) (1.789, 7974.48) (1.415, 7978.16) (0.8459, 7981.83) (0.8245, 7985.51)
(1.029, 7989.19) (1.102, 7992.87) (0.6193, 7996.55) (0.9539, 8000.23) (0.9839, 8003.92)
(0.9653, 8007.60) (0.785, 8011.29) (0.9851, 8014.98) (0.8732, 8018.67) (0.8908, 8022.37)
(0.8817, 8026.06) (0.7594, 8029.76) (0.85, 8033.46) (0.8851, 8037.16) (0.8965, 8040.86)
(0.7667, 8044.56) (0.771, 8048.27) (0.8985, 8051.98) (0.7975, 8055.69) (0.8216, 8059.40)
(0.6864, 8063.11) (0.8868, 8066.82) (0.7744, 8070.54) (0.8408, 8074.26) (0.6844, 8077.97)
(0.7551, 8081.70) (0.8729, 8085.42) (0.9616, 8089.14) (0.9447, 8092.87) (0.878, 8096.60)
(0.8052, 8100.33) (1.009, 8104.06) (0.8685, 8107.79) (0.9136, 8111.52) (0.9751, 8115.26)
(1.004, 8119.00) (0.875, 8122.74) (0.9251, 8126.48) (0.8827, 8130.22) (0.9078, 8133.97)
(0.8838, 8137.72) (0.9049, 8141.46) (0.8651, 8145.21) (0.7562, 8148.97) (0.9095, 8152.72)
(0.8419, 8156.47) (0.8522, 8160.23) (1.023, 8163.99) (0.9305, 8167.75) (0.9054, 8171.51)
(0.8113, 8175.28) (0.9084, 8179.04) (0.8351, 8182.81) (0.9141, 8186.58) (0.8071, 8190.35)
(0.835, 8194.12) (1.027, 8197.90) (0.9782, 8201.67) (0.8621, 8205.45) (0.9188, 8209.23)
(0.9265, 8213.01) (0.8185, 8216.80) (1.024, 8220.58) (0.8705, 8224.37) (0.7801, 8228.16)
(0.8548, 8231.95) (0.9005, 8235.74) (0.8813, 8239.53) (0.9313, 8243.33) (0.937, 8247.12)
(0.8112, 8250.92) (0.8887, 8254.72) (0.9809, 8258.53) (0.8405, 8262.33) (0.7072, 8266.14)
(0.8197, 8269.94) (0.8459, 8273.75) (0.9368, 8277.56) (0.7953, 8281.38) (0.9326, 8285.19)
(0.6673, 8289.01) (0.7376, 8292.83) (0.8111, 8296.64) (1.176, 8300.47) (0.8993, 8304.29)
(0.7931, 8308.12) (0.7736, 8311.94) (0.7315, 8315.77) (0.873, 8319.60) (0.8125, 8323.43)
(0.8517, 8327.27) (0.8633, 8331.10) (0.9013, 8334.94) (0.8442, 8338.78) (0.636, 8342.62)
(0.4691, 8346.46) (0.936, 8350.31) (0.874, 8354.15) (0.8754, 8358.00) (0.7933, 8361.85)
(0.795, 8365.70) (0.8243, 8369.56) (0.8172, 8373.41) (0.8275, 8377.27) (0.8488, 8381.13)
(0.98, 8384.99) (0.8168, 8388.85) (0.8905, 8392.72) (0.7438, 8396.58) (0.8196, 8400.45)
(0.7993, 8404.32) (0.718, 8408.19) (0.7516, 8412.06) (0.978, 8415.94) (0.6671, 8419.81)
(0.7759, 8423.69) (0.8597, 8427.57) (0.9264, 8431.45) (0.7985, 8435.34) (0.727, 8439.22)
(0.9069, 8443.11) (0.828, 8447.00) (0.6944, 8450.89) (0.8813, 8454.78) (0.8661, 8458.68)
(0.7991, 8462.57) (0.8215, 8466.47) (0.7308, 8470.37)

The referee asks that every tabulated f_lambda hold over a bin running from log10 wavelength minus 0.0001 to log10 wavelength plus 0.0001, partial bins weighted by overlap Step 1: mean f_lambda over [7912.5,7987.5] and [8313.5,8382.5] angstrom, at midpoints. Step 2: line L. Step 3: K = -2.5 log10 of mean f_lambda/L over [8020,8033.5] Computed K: 0.17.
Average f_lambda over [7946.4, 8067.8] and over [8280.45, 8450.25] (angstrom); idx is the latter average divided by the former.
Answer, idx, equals 0.86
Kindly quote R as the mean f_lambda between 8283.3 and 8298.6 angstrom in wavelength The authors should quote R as 0.788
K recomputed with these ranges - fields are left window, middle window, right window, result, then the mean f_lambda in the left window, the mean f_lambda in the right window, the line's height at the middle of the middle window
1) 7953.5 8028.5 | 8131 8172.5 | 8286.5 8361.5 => 0.06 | 1.04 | 0.818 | 0.935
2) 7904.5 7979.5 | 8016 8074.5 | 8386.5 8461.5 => 0.18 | 1.03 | 0.814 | 0.985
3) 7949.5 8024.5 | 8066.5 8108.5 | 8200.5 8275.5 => 0.14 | 1.04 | 0.878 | 0.976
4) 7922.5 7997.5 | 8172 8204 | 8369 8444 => 0.04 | 1.03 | 0.823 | 0.925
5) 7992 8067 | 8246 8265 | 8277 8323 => -0.05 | 0.856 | 0.84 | 0.843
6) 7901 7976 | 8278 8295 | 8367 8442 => 0.09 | 1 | 0.82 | 0.867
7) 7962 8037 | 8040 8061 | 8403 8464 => 0.14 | 0.955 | 0.811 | 0.938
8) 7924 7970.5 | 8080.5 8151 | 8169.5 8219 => 0.03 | 0.992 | 0.889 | 0.922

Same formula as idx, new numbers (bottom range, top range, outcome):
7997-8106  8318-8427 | 0.95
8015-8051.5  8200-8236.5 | 1.05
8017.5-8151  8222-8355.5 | 0.98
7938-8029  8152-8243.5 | 0.88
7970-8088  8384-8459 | 0.91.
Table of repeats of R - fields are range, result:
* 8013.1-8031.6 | 0.878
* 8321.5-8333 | 0.843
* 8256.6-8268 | 0.843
